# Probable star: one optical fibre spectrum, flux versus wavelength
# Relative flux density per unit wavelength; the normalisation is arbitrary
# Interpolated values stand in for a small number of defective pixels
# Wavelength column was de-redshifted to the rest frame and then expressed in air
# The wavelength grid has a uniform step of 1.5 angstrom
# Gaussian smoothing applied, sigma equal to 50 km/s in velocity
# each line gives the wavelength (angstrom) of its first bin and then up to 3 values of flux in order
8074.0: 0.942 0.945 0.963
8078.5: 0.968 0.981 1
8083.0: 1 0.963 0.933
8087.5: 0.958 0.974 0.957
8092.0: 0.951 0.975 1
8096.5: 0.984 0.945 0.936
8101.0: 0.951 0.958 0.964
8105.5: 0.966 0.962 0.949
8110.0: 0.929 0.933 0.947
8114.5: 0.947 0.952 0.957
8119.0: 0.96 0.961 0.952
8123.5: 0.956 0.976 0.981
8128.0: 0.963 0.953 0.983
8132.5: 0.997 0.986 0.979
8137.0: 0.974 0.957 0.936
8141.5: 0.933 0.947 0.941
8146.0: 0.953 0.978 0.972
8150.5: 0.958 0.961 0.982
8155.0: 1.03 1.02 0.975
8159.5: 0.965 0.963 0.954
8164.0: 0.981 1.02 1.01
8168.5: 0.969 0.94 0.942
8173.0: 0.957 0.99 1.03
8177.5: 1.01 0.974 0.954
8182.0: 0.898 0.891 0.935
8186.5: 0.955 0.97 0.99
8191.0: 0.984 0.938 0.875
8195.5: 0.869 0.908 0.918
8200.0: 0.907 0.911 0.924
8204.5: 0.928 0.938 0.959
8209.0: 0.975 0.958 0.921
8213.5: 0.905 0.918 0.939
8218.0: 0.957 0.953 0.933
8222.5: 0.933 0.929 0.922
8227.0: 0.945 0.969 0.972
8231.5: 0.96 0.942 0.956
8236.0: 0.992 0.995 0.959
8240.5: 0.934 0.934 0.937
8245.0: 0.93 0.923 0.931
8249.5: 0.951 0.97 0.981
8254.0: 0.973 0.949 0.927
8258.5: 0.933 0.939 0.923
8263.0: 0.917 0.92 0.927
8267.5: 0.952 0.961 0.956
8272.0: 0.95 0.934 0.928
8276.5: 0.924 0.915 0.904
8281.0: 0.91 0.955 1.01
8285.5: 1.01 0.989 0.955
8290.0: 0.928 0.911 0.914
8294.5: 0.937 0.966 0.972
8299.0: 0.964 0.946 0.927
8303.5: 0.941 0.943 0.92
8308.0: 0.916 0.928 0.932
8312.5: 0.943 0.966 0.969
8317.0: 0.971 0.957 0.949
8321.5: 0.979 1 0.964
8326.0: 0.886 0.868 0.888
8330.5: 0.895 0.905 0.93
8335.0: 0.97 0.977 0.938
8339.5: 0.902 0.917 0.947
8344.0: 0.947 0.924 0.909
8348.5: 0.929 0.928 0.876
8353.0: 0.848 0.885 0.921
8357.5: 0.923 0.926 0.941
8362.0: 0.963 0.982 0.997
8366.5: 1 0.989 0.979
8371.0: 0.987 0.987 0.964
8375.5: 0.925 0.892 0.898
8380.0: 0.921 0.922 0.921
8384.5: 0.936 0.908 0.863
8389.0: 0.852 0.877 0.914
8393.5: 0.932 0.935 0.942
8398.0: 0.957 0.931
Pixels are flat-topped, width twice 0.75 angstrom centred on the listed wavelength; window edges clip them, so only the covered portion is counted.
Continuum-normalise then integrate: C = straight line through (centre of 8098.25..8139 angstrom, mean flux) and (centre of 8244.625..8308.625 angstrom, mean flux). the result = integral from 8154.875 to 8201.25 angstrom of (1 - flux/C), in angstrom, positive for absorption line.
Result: -0.2 angstrom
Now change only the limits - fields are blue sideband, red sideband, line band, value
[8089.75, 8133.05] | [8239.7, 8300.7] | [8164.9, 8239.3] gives 0.18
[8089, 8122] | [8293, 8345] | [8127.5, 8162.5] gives -0.59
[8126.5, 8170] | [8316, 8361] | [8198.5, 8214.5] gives 0.45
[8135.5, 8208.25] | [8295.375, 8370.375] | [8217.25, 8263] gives 0.04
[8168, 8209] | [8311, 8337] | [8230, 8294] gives -0.22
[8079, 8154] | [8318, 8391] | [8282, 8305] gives -0.39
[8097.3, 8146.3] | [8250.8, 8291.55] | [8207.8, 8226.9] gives 0.23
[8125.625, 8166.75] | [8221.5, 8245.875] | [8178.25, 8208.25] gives 0.91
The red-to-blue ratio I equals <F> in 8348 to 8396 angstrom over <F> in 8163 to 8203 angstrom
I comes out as 0.98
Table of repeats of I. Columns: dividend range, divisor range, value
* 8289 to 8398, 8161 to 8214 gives 0.98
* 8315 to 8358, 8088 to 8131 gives 0.97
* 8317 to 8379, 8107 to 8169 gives 0.97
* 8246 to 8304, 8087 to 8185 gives 0.98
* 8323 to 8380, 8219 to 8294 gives 0.99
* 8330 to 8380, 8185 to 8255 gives 0.99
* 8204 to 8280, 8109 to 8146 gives 0.98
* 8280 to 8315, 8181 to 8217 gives 1.02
